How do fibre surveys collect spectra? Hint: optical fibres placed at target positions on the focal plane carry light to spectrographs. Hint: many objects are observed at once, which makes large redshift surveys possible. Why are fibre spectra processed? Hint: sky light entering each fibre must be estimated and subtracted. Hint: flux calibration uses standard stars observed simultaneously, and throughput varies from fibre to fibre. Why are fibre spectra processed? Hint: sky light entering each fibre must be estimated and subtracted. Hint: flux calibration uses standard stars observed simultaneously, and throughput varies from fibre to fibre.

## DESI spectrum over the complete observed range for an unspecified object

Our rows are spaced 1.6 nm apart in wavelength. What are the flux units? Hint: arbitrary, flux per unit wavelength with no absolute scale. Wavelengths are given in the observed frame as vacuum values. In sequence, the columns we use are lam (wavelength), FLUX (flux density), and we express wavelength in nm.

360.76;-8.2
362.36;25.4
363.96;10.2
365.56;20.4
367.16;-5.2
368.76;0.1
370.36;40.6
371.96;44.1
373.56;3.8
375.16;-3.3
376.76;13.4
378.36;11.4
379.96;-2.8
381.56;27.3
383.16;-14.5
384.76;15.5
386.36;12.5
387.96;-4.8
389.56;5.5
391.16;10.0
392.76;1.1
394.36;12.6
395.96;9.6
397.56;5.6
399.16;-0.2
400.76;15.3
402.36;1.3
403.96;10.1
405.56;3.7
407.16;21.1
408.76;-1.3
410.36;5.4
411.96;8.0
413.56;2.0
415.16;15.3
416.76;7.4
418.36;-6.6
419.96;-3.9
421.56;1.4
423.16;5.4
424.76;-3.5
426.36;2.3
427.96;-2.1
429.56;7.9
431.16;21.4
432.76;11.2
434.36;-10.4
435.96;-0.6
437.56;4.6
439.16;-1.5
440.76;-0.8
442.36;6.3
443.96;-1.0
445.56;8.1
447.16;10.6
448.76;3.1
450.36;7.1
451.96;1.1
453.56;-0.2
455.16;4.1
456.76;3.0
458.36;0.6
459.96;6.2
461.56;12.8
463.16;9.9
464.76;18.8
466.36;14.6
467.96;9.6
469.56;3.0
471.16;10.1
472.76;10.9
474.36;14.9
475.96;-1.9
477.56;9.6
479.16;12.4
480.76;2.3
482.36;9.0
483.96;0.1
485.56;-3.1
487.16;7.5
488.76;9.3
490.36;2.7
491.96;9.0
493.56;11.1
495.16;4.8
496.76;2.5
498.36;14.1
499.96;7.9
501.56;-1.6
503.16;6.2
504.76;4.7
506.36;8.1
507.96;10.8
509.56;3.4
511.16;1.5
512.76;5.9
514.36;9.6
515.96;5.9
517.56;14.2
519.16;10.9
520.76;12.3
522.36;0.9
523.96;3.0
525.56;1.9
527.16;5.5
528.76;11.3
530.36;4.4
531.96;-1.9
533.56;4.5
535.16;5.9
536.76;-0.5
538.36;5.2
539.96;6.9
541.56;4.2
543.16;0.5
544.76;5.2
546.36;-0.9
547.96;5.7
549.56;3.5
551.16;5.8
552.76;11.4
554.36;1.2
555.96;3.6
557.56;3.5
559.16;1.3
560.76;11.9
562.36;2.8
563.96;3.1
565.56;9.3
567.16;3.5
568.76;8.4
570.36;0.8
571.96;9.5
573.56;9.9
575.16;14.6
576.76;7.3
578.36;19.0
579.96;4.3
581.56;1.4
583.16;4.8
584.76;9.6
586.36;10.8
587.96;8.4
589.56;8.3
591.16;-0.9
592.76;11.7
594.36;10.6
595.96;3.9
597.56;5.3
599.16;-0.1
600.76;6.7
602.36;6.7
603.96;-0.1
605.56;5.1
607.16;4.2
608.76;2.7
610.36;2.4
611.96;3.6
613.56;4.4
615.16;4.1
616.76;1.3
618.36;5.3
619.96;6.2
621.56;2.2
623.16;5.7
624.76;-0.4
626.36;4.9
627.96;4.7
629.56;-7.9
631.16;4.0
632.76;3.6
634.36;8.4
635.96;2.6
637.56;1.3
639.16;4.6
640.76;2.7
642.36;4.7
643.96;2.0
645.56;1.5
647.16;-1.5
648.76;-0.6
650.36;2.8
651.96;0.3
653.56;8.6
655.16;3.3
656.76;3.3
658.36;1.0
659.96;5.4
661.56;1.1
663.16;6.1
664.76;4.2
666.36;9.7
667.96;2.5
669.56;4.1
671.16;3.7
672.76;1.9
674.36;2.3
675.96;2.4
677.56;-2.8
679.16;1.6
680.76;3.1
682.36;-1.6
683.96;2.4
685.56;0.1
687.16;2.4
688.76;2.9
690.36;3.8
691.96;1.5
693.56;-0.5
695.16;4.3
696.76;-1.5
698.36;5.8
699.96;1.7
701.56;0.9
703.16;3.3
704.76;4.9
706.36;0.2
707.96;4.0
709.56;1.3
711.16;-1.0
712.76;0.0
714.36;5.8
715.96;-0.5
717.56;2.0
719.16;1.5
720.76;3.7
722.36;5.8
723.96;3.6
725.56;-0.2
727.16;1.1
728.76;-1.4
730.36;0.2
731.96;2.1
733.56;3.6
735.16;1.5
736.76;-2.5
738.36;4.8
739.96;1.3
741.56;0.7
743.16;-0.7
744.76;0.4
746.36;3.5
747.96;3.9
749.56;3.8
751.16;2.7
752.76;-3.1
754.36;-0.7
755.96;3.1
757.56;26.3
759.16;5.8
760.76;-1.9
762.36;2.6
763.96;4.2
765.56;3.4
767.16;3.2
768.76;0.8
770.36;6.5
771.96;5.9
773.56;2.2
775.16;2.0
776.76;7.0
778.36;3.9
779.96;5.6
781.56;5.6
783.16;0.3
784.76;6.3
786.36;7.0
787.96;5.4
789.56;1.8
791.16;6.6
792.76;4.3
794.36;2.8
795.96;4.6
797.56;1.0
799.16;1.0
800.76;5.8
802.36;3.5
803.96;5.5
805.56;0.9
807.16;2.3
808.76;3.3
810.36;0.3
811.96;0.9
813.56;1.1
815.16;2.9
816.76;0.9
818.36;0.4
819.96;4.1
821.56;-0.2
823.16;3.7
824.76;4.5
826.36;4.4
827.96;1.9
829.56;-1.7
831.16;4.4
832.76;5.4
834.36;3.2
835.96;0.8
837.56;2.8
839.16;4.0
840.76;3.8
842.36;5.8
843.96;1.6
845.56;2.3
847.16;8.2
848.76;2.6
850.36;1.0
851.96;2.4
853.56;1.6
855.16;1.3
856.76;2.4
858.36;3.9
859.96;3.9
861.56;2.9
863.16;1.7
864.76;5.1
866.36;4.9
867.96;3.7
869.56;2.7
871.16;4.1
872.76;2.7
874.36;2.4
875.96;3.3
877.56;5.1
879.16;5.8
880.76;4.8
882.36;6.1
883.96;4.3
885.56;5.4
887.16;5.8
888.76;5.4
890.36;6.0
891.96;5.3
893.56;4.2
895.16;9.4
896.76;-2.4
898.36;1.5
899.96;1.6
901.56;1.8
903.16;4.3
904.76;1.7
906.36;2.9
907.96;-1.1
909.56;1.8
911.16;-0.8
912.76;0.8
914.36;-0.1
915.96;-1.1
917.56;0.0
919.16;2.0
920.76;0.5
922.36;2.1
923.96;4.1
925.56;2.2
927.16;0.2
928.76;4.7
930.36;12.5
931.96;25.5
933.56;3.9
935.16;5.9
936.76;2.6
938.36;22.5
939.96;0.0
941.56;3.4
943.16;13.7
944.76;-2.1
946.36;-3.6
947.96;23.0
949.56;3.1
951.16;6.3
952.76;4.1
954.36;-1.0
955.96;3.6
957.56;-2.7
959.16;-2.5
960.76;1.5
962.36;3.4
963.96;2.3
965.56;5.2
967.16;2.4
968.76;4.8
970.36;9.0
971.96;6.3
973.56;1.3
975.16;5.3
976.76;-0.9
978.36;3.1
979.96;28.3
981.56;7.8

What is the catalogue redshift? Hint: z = 0.15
